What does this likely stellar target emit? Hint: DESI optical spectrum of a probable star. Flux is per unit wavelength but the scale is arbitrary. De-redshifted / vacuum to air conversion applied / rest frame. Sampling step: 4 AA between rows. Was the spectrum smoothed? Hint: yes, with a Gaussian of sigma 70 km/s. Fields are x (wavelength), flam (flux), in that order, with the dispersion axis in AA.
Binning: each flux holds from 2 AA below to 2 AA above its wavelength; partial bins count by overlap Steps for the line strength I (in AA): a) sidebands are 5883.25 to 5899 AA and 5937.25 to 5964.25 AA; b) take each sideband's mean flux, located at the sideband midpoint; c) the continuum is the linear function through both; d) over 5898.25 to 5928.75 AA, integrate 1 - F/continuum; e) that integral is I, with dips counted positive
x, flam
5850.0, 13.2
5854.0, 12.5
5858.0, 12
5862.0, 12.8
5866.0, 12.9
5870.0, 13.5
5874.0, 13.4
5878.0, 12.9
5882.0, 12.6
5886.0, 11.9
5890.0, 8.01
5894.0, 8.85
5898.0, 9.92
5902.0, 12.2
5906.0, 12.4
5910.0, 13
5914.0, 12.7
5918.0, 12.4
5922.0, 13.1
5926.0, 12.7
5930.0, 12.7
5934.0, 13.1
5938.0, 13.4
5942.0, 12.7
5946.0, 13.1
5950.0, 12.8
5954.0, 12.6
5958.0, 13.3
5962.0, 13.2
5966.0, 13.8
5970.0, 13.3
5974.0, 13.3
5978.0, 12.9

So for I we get -4.15 AA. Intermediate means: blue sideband 9.79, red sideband 13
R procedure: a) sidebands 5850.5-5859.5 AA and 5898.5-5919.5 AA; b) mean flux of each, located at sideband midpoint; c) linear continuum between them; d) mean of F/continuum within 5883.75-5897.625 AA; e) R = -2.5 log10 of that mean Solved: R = 0.27 mag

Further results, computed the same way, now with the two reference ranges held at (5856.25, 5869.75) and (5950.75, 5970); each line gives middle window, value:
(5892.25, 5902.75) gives 0.26 mag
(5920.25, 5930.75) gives 0.02 mag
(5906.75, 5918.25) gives 0.02 mag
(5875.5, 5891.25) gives 0.11 mag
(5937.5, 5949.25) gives 0.01 mag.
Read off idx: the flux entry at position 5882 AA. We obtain 12.6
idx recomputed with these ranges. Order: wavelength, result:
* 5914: 12.7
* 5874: 13.4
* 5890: 8.01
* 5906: 12.4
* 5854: 12.5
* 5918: 12.4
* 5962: 13.2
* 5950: 12.8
